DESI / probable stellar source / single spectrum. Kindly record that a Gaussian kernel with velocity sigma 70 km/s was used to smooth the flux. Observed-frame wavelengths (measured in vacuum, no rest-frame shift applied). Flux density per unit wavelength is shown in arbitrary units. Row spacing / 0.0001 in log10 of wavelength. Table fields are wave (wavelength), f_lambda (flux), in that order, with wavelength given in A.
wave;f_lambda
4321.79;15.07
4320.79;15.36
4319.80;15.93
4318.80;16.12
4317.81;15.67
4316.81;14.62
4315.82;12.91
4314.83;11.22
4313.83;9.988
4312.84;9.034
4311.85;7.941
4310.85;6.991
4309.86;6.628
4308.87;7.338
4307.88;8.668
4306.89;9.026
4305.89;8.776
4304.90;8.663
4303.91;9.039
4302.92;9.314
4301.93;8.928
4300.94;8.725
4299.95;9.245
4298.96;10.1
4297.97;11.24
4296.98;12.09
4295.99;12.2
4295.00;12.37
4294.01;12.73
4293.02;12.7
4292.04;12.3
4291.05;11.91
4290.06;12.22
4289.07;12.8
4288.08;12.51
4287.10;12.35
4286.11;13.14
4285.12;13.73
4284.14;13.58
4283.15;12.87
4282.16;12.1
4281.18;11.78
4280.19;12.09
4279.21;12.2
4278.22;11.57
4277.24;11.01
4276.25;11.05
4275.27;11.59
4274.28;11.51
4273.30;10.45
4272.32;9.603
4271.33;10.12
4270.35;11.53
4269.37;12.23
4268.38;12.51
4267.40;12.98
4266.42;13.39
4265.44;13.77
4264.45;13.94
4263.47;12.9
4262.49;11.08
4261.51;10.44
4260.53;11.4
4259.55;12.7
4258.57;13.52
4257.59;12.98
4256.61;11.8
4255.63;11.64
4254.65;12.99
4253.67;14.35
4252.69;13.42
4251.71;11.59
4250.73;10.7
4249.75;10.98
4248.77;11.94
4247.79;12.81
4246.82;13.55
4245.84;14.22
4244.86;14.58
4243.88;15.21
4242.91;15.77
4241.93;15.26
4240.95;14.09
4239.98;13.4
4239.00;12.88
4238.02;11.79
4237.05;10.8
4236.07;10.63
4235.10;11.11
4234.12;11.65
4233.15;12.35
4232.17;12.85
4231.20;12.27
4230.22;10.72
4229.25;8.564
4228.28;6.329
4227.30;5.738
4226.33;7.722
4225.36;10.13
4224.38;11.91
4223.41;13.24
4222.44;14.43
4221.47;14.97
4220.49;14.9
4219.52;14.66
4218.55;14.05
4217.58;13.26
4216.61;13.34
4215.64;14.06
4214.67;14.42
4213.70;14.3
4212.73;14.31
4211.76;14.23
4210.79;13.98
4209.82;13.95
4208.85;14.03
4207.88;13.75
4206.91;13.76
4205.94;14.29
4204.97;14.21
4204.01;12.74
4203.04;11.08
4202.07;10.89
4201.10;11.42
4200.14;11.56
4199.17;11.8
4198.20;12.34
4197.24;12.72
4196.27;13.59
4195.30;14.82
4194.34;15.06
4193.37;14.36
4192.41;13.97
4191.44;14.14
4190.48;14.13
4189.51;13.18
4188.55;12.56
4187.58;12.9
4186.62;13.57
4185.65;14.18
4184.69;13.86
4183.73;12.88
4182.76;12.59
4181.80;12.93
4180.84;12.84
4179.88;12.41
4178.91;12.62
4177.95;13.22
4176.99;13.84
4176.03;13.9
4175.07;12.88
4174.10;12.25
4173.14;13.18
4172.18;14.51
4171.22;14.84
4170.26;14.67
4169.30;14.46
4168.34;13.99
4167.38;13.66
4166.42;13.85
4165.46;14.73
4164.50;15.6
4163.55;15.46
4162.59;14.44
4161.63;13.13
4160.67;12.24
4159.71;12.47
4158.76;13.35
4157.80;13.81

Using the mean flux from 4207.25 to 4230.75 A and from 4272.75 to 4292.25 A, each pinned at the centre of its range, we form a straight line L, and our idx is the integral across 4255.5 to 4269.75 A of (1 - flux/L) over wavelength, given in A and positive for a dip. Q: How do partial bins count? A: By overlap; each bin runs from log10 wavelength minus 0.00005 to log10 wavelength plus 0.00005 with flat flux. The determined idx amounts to -0.3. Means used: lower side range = 12.5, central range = 12.5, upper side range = 12.1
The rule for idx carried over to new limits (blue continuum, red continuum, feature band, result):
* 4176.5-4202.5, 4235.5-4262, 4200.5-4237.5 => 1.64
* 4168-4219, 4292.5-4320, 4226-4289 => -1.53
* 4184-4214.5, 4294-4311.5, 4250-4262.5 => -1.10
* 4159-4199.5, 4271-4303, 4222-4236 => 2.26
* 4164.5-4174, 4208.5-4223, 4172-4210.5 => 2.66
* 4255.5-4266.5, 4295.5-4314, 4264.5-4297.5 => -3.92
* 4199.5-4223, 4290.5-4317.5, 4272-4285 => -0.70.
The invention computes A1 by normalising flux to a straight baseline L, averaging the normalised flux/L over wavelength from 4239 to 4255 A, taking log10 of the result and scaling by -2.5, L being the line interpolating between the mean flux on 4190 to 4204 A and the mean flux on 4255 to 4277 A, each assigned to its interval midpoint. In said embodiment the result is -0.10 mag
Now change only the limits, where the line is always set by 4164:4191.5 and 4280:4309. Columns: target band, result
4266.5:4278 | 0.022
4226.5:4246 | 0.041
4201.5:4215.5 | -0.050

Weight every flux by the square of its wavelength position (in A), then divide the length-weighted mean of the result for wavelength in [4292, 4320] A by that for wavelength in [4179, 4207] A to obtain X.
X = 0.85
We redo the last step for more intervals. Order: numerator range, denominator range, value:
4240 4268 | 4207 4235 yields 1.06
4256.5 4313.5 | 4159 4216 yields 0.87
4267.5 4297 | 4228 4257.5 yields 0.99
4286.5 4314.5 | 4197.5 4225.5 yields 0.80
